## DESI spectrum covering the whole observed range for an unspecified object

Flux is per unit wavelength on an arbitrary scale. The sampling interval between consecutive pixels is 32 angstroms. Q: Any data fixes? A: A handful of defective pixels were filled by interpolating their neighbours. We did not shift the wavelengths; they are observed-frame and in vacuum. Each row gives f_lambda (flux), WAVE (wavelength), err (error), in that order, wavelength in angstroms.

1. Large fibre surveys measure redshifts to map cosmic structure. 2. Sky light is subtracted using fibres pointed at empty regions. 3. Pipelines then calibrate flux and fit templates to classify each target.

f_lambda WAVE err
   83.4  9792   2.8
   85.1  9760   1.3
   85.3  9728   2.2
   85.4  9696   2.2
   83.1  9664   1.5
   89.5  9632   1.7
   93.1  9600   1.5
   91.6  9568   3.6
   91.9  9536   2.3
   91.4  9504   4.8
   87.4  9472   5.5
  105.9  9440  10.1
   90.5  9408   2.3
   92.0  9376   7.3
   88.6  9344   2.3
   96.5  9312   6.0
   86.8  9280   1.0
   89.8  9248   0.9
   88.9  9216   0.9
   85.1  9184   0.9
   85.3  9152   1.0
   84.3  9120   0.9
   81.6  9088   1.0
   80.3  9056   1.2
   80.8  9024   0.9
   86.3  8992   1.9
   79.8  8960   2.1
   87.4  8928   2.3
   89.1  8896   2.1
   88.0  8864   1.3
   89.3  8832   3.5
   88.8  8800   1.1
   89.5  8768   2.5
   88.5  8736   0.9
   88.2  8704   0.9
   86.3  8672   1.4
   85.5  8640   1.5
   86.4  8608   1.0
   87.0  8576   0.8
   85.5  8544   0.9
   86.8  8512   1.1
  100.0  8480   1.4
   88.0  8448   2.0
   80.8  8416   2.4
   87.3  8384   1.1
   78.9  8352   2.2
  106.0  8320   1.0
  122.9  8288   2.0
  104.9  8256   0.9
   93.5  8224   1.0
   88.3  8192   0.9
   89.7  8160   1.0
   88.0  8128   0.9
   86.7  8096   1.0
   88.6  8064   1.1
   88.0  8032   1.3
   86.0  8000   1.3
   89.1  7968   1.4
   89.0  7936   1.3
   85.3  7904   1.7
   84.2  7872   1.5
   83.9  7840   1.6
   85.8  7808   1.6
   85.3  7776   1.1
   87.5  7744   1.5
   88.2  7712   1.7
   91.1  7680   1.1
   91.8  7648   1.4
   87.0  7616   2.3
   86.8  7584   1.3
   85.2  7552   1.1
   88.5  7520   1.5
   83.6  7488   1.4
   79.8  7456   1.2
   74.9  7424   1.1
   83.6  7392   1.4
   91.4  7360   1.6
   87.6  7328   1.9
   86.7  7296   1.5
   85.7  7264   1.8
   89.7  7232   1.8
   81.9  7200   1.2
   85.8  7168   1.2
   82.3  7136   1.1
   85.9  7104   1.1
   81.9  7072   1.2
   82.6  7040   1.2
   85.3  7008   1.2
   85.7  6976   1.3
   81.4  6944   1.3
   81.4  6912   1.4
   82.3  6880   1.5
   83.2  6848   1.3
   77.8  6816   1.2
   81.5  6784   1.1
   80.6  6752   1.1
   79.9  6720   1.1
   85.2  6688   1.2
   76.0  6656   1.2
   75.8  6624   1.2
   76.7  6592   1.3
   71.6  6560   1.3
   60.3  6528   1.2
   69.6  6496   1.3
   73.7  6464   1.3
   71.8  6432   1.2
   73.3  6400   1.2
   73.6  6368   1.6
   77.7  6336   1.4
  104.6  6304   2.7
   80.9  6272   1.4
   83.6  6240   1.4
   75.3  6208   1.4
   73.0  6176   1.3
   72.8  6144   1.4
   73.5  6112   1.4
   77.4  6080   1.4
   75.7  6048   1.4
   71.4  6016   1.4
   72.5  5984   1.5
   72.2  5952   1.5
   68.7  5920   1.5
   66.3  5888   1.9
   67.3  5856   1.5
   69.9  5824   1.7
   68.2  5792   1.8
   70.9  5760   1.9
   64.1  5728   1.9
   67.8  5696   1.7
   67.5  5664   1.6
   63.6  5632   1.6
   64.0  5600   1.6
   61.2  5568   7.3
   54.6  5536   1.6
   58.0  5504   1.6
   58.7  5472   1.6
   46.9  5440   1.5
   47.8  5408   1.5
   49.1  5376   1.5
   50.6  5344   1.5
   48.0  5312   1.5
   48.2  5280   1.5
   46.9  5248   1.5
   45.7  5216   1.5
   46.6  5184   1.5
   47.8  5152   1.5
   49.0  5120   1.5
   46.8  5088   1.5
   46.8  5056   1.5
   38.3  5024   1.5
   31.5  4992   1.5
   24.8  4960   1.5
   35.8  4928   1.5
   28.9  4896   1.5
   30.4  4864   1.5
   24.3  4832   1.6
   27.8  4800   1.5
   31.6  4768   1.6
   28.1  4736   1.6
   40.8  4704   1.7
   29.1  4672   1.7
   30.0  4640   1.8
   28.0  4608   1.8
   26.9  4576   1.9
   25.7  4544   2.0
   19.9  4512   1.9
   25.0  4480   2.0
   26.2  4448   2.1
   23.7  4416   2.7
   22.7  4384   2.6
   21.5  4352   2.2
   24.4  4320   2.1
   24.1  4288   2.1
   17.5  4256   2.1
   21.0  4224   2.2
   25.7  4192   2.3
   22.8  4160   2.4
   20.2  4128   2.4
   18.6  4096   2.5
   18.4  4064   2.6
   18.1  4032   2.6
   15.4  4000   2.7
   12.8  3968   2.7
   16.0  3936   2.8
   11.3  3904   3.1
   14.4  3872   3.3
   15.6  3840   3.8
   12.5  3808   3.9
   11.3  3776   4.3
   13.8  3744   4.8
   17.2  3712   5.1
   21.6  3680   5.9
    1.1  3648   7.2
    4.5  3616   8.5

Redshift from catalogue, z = 0.26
